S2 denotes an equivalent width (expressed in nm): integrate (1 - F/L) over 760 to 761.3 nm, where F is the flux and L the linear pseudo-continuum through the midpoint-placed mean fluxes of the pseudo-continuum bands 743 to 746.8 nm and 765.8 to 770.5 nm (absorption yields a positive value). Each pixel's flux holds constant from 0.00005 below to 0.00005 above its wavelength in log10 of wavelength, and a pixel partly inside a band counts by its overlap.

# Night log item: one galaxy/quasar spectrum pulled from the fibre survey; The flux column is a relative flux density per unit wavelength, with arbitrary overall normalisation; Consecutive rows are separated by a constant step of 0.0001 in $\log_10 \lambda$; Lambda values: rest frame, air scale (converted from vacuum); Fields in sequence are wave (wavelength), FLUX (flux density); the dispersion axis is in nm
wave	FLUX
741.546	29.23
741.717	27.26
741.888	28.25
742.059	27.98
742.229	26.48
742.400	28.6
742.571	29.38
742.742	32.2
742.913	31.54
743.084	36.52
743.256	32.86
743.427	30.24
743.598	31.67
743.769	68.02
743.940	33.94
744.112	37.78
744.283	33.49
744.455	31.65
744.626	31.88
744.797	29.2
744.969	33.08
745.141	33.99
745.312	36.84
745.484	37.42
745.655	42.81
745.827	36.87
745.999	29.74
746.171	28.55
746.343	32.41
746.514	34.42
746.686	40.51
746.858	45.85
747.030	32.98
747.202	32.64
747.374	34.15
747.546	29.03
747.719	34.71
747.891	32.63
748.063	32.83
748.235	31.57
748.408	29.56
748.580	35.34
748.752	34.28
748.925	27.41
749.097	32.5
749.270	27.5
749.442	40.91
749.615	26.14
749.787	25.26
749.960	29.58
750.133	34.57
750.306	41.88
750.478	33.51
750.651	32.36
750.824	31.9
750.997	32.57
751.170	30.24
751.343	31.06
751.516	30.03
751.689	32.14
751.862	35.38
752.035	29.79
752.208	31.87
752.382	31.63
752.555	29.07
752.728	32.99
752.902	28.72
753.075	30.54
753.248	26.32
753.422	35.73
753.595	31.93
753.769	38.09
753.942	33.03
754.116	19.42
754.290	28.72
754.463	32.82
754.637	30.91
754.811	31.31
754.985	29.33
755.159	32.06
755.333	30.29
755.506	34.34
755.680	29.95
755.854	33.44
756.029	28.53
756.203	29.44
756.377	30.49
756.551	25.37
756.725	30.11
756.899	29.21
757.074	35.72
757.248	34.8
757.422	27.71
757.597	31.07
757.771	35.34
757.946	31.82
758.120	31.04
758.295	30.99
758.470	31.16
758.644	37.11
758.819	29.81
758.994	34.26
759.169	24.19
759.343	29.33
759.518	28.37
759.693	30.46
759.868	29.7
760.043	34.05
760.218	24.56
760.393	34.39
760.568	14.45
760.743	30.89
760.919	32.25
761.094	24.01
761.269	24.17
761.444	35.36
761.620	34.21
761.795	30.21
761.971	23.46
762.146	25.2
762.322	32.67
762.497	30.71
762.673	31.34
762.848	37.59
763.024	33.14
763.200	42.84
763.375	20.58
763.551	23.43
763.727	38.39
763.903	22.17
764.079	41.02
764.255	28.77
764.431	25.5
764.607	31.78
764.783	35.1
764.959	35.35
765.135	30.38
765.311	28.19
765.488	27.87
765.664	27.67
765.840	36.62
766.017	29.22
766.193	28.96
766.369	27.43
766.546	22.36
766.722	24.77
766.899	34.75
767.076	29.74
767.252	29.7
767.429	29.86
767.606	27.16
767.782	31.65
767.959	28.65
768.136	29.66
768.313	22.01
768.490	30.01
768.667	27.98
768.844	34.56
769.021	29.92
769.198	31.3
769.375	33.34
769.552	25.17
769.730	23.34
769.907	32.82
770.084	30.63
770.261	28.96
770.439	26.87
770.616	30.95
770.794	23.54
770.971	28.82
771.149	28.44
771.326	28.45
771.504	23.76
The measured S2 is 0.17 nm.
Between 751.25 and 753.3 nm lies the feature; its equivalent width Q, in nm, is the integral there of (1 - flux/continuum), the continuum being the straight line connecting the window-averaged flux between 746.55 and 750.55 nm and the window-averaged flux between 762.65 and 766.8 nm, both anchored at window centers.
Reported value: 0.11 nm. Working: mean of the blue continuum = 33.3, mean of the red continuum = 30.4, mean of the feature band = 30.9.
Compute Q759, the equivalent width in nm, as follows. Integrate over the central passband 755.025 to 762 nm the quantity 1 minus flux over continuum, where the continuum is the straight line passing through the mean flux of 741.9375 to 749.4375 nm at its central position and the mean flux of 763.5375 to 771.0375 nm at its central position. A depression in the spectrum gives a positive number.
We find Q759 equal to 0.229 nm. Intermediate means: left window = 33.8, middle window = 30.3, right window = 29.5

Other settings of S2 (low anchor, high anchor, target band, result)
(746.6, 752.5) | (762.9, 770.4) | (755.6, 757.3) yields 0.051 nm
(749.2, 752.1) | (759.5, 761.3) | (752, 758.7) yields -0.214 nm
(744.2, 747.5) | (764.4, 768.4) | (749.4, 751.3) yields 0.060 nm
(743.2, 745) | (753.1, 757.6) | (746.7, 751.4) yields 0.117 nm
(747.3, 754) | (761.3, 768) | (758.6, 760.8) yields 0.124 nm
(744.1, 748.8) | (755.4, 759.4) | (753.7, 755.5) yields 0.067 nm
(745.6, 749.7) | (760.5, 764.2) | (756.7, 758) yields -0.037 nm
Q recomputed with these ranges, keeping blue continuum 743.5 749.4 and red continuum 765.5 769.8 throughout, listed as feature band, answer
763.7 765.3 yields -0.096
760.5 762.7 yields 0.157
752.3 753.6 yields 0.084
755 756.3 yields 0.047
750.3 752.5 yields 0.072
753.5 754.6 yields 0.065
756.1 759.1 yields 0.022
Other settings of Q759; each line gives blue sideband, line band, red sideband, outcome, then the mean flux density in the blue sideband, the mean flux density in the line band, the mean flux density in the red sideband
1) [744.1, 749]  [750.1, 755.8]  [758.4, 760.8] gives 0.015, 33.9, 31.6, 29.5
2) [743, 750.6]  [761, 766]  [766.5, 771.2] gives -0.079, 34.3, 30.6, 28.8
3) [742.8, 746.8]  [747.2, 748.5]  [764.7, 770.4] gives 0.097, 35.5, 32.1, 29.5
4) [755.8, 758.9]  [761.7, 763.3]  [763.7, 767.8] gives -0.070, 31.3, 31.8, 30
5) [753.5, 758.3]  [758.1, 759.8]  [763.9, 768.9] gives -0.002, 31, 30.6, 29.7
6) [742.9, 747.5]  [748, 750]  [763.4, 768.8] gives 0.197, 35.6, 31.1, 29.5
